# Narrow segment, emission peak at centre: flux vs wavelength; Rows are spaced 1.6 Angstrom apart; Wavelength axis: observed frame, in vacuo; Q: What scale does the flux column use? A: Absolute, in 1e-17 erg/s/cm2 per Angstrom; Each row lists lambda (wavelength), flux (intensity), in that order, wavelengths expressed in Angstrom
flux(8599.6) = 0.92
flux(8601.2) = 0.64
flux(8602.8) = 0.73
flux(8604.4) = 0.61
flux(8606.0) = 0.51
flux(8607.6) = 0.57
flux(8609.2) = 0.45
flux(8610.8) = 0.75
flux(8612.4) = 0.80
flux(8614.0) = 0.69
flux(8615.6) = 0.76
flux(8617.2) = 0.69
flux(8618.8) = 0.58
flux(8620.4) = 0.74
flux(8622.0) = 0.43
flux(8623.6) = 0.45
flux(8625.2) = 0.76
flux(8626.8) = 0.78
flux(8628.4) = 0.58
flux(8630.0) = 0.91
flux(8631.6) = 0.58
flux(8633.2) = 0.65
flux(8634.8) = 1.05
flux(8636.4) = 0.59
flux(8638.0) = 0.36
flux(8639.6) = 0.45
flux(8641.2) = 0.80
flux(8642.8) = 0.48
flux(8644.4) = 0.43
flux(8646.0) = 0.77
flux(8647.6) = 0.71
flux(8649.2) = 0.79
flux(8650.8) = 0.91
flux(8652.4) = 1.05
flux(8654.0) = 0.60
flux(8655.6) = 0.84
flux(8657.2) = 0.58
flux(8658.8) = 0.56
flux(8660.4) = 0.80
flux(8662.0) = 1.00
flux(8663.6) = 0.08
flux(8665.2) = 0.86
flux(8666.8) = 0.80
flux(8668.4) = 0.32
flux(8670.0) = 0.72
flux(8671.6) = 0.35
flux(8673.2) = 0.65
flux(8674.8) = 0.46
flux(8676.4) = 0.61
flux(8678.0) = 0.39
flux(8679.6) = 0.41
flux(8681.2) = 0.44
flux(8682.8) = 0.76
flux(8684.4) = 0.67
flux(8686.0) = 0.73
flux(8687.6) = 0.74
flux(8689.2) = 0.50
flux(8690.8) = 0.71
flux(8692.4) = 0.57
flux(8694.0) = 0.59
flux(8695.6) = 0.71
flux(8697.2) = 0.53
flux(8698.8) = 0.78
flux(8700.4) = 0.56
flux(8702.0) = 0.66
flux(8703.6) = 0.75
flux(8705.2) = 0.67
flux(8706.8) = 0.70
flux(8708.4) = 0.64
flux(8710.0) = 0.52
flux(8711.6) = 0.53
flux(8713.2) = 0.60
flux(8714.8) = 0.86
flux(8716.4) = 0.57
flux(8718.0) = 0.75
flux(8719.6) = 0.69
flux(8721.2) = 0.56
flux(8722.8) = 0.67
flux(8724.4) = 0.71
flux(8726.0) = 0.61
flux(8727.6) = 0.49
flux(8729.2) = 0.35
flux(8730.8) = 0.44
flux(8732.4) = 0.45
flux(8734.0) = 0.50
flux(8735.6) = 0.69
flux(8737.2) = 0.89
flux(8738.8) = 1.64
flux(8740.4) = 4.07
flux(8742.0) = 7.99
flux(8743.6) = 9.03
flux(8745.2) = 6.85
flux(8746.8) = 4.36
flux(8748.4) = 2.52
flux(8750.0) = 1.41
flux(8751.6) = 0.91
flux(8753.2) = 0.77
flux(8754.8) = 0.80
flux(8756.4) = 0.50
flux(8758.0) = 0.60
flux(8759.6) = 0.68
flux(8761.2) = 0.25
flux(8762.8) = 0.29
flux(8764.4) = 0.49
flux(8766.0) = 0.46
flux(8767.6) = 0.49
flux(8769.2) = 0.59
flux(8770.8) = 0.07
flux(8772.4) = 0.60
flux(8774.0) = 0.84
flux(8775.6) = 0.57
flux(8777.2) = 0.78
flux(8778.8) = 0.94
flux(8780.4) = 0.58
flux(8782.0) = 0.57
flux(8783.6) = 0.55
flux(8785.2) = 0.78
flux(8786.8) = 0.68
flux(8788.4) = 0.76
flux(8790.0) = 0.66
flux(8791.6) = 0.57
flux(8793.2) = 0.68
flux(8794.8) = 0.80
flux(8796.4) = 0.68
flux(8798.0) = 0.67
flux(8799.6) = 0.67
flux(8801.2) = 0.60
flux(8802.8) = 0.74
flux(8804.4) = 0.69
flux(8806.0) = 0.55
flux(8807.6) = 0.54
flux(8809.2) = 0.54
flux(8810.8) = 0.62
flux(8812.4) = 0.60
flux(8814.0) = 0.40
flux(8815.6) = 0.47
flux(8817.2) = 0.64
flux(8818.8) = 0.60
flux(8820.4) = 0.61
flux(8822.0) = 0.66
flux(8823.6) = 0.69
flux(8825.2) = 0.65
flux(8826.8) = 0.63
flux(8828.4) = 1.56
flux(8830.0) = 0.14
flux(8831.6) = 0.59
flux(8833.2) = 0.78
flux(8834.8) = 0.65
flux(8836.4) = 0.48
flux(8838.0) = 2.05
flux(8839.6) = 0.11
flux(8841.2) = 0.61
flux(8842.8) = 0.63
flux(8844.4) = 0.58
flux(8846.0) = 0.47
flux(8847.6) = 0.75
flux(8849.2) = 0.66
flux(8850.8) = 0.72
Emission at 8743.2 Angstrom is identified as H-beta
